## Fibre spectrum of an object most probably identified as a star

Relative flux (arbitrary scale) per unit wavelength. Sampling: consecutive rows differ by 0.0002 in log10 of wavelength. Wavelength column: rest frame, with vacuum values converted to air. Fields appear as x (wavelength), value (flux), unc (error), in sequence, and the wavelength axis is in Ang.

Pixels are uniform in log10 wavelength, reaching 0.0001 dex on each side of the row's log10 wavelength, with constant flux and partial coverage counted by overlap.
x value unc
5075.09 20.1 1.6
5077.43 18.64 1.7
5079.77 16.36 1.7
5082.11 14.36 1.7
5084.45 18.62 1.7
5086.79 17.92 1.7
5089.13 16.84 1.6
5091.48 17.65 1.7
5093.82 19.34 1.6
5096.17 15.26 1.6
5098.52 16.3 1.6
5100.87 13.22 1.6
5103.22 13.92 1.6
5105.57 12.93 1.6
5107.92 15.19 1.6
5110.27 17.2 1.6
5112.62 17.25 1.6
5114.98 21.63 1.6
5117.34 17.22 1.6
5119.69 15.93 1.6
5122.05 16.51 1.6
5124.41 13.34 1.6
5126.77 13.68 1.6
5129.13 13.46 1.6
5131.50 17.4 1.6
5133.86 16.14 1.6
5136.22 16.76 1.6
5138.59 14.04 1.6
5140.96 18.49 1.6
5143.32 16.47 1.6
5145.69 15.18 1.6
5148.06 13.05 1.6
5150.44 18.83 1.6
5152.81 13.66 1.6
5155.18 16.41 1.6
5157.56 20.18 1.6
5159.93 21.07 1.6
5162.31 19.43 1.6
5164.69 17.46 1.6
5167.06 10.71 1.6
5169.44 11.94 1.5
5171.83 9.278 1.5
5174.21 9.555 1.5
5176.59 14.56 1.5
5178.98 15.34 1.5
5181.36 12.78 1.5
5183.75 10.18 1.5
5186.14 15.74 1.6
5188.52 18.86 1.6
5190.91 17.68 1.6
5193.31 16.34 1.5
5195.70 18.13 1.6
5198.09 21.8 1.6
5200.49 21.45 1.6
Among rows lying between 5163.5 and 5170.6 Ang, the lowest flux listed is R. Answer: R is 10.71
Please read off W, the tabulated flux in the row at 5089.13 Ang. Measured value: 16.84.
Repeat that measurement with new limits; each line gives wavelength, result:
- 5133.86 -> 16.14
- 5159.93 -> 21.07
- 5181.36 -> 12.78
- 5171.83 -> 9.278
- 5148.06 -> 13.05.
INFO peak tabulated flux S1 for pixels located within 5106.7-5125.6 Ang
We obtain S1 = 21.63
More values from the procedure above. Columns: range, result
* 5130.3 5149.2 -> 18.49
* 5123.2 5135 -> 17.4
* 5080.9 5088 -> 18.62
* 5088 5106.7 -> 19.34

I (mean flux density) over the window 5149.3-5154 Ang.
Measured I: 16.2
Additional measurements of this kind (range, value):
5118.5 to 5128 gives 14.9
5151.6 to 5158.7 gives 16.7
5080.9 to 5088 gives 17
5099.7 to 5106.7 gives 13.4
